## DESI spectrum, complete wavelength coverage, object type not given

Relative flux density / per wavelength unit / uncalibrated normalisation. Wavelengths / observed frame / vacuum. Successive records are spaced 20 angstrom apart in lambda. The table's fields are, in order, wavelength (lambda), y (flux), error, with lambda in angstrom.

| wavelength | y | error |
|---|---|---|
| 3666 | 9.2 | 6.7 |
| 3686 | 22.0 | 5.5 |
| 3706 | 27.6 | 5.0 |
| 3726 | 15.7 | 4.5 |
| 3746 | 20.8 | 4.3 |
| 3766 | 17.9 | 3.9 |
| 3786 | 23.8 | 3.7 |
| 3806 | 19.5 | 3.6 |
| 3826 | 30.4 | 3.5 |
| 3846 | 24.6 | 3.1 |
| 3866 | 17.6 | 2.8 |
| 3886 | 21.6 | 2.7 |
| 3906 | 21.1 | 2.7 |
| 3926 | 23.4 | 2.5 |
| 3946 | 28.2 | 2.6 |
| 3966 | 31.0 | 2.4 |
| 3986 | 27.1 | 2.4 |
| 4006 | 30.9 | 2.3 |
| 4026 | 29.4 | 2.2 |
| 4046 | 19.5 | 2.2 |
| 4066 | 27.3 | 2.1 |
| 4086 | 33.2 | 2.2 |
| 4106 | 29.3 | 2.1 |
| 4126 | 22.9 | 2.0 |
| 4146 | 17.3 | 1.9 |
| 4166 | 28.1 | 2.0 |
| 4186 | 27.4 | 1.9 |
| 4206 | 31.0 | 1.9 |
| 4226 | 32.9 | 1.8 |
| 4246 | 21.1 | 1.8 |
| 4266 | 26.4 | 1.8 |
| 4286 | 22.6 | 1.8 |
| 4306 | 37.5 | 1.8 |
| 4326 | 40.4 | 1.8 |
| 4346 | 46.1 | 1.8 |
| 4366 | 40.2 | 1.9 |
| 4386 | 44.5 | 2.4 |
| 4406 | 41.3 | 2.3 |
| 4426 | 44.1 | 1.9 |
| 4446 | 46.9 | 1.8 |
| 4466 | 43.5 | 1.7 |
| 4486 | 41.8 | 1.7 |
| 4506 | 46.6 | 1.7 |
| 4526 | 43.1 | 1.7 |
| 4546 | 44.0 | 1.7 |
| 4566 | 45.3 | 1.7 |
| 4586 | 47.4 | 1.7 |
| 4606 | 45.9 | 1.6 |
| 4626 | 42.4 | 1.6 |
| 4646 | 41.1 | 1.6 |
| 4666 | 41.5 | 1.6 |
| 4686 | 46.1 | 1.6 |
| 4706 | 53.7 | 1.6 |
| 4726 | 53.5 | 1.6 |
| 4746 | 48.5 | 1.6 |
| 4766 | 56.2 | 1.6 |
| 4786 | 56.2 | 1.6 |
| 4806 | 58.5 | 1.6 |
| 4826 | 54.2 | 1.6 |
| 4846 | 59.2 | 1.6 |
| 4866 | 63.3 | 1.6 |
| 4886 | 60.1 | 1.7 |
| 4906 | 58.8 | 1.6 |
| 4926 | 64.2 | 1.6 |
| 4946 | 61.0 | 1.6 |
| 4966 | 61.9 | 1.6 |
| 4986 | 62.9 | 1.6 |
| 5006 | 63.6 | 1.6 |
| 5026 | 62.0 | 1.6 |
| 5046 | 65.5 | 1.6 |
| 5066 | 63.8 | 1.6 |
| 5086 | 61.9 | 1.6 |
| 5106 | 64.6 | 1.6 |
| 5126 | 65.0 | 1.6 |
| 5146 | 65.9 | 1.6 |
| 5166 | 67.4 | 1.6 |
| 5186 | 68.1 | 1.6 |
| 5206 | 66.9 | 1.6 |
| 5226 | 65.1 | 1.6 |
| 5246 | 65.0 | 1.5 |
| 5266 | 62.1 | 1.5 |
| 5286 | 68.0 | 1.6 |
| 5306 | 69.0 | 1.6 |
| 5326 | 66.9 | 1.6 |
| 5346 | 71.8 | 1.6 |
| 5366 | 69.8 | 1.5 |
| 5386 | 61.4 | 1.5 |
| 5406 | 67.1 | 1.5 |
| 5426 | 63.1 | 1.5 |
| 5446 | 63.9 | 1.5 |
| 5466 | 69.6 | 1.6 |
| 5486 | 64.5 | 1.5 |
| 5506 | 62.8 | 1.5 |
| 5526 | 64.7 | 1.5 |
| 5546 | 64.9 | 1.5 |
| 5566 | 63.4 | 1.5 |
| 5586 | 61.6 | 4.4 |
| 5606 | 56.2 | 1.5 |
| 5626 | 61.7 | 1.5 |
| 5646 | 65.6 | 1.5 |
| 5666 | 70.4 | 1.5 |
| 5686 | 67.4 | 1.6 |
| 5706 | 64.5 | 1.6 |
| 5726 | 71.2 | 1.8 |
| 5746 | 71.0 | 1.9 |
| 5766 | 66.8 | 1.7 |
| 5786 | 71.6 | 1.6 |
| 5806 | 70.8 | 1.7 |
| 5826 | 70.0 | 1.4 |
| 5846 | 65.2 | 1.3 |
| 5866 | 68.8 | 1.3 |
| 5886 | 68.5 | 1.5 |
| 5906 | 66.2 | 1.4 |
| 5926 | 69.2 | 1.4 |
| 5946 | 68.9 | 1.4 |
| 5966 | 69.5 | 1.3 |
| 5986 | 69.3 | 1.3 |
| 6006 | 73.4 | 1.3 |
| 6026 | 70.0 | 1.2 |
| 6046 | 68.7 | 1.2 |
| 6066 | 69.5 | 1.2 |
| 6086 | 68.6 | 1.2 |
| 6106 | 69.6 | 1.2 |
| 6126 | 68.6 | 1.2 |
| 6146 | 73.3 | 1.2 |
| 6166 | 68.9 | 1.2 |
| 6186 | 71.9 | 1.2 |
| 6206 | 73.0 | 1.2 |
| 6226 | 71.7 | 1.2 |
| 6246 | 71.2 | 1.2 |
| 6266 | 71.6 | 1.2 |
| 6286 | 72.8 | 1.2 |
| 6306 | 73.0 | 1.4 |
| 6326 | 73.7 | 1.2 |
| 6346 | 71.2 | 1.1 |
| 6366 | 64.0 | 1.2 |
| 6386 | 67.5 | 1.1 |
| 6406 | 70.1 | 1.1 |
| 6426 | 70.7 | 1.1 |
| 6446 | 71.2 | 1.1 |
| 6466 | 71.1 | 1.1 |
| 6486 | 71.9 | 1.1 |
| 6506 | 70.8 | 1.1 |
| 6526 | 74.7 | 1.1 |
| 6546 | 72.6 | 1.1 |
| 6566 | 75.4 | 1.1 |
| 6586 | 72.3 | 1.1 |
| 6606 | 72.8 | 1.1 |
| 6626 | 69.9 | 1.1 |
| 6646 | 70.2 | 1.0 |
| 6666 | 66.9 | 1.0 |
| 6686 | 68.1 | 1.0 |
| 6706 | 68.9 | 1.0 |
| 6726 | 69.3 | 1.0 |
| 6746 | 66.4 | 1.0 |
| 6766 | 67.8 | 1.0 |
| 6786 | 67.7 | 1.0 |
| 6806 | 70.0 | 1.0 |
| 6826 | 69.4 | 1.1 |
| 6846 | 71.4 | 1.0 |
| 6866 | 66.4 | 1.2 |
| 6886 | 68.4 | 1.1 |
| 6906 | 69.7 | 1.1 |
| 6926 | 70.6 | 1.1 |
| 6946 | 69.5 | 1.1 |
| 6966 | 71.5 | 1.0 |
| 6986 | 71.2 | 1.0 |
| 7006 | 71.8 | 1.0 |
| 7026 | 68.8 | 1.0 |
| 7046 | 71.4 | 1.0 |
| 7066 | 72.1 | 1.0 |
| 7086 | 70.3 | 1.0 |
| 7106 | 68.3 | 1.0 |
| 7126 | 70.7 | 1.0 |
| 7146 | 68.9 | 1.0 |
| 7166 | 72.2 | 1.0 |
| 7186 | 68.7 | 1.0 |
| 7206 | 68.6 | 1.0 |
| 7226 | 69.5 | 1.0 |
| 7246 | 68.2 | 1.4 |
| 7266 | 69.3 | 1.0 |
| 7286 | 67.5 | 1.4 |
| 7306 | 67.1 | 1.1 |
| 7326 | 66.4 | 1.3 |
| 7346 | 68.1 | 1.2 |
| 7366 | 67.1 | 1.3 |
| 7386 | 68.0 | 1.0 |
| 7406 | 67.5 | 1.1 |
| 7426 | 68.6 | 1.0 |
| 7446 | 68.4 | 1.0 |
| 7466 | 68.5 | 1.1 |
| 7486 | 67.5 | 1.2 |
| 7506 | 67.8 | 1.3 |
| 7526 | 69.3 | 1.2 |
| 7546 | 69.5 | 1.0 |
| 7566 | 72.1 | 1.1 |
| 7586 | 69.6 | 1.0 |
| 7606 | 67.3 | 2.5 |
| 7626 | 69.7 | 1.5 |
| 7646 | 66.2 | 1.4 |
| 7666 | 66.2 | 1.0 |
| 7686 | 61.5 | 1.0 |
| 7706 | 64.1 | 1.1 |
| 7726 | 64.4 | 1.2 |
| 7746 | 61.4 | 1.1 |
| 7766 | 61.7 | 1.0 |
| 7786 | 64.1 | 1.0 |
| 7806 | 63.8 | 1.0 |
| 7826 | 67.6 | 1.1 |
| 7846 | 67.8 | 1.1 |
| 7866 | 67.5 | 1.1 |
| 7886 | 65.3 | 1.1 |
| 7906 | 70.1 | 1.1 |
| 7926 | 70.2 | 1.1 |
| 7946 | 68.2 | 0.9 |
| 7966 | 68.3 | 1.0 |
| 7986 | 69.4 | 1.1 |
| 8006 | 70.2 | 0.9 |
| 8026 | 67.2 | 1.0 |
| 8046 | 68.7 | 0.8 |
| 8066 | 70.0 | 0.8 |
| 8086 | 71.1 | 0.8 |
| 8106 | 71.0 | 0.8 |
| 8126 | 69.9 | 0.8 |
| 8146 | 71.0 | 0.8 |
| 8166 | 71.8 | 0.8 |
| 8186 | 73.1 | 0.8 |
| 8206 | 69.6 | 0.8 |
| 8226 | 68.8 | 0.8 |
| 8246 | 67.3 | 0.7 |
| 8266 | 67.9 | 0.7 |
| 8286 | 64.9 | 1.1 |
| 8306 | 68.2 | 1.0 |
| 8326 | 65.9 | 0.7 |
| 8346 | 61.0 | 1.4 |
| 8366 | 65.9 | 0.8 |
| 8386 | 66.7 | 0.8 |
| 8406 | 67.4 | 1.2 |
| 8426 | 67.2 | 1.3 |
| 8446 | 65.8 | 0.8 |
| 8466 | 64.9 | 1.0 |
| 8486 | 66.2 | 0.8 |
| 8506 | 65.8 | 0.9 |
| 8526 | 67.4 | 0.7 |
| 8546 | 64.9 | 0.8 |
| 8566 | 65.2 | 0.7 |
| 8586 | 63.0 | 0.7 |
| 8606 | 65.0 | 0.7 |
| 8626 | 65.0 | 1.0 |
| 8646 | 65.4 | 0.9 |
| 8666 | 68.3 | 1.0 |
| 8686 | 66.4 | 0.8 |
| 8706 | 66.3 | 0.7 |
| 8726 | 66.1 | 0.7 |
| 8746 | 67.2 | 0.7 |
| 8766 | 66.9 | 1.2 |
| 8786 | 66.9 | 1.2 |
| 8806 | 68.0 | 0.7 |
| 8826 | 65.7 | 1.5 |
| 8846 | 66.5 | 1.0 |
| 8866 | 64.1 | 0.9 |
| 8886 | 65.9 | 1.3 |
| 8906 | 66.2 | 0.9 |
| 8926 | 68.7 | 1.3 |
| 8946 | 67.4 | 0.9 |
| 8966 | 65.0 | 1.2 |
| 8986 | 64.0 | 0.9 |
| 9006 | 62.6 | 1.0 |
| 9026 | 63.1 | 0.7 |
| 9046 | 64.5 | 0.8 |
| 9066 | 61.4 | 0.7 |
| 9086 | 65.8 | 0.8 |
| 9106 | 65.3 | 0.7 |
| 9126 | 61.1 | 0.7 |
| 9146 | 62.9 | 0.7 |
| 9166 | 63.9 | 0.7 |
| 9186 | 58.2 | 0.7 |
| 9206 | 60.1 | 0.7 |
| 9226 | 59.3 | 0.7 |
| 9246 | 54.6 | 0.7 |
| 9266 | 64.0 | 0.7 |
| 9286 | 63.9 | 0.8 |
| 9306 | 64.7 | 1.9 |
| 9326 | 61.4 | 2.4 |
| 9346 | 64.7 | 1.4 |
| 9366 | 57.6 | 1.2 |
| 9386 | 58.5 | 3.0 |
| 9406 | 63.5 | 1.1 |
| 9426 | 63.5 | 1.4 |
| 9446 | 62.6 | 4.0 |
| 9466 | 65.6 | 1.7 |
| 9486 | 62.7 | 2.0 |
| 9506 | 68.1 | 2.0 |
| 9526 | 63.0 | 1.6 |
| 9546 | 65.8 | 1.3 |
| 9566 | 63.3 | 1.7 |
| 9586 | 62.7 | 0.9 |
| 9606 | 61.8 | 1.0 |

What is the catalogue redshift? 0.081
